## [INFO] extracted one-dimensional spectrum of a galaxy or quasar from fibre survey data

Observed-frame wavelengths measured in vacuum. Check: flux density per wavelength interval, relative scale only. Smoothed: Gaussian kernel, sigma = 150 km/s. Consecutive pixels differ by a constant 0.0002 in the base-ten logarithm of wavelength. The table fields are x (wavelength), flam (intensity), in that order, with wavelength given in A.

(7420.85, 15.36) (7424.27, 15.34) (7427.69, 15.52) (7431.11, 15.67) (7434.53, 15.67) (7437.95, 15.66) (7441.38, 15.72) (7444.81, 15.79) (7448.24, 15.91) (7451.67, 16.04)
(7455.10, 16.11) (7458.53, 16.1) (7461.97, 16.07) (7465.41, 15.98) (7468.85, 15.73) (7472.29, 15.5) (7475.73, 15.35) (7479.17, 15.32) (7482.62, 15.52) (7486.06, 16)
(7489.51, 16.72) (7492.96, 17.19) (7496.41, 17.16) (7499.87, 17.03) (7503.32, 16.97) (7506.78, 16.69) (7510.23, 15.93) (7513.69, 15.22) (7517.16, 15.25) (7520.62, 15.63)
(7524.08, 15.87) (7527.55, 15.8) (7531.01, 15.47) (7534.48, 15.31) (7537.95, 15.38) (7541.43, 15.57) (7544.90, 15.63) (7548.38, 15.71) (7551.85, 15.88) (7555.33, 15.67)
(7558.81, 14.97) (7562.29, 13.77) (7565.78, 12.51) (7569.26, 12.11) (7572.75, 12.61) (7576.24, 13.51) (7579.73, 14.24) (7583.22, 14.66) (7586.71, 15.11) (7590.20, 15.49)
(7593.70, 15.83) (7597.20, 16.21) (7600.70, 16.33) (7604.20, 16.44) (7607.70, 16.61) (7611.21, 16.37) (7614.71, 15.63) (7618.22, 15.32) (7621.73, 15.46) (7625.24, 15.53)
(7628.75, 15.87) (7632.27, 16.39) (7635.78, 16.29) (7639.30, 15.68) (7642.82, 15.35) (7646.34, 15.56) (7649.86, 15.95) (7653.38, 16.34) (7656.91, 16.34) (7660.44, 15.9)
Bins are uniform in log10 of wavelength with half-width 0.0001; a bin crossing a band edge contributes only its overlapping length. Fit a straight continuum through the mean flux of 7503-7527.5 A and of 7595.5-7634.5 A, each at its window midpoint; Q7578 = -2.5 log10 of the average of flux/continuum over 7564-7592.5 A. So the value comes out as 0.16 mag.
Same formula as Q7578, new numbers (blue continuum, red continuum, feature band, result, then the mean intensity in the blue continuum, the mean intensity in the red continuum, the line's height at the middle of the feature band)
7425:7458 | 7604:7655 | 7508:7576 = 0.06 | 15.8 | 15.9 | 15.9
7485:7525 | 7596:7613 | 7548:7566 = 0.10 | 16.3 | 16.4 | 16.4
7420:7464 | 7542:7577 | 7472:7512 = -0.08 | 15.8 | 14.3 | 15.1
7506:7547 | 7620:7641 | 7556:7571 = 0.16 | 15.6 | 15.9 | 15.7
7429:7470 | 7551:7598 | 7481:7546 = -0.06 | 15.9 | 14.4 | 15.1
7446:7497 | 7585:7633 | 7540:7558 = 0.02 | 16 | 15.9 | 15.9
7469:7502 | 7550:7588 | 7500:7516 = -0.04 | 16.2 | 14.1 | 15.6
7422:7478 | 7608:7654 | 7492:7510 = -0.08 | 15.8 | 15.8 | 15.8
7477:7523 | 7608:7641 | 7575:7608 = 0.04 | 16.2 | 15.9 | 16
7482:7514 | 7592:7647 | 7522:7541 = 0.05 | 16.5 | 15.9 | 16.4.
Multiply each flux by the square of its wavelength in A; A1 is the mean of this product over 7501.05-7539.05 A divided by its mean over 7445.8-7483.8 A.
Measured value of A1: 1.0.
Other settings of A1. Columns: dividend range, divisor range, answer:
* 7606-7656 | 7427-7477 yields 1.05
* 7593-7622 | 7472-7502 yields 1.02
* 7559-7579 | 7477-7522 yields 0.83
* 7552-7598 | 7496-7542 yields 0.92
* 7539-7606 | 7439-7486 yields 0.97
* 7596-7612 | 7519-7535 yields 1.07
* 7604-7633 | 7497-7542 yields 1.03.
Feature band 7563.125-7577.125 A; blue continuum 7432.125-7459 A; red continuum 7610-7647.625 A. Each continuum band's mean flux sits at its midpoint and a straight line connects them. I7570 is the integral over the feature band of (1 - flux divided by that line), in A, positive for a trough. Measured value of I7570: 2.7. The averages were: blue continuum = 15.9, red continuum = 15.8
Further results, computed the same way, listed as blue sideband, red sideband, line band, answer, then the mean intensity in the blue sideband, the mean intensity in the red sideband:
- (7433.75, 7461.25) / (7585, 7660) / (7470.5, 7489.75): 0.28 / 15.9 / 15.9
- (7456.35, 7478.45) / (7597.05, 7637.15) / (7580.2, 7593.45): 0.74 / 15.8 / 16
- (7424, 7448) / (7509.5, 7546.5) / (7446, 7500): -1.62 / 15.7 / 15.5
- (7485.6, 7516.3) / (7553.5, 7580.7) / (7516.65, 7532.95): -0.14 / 16.5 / 13.7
